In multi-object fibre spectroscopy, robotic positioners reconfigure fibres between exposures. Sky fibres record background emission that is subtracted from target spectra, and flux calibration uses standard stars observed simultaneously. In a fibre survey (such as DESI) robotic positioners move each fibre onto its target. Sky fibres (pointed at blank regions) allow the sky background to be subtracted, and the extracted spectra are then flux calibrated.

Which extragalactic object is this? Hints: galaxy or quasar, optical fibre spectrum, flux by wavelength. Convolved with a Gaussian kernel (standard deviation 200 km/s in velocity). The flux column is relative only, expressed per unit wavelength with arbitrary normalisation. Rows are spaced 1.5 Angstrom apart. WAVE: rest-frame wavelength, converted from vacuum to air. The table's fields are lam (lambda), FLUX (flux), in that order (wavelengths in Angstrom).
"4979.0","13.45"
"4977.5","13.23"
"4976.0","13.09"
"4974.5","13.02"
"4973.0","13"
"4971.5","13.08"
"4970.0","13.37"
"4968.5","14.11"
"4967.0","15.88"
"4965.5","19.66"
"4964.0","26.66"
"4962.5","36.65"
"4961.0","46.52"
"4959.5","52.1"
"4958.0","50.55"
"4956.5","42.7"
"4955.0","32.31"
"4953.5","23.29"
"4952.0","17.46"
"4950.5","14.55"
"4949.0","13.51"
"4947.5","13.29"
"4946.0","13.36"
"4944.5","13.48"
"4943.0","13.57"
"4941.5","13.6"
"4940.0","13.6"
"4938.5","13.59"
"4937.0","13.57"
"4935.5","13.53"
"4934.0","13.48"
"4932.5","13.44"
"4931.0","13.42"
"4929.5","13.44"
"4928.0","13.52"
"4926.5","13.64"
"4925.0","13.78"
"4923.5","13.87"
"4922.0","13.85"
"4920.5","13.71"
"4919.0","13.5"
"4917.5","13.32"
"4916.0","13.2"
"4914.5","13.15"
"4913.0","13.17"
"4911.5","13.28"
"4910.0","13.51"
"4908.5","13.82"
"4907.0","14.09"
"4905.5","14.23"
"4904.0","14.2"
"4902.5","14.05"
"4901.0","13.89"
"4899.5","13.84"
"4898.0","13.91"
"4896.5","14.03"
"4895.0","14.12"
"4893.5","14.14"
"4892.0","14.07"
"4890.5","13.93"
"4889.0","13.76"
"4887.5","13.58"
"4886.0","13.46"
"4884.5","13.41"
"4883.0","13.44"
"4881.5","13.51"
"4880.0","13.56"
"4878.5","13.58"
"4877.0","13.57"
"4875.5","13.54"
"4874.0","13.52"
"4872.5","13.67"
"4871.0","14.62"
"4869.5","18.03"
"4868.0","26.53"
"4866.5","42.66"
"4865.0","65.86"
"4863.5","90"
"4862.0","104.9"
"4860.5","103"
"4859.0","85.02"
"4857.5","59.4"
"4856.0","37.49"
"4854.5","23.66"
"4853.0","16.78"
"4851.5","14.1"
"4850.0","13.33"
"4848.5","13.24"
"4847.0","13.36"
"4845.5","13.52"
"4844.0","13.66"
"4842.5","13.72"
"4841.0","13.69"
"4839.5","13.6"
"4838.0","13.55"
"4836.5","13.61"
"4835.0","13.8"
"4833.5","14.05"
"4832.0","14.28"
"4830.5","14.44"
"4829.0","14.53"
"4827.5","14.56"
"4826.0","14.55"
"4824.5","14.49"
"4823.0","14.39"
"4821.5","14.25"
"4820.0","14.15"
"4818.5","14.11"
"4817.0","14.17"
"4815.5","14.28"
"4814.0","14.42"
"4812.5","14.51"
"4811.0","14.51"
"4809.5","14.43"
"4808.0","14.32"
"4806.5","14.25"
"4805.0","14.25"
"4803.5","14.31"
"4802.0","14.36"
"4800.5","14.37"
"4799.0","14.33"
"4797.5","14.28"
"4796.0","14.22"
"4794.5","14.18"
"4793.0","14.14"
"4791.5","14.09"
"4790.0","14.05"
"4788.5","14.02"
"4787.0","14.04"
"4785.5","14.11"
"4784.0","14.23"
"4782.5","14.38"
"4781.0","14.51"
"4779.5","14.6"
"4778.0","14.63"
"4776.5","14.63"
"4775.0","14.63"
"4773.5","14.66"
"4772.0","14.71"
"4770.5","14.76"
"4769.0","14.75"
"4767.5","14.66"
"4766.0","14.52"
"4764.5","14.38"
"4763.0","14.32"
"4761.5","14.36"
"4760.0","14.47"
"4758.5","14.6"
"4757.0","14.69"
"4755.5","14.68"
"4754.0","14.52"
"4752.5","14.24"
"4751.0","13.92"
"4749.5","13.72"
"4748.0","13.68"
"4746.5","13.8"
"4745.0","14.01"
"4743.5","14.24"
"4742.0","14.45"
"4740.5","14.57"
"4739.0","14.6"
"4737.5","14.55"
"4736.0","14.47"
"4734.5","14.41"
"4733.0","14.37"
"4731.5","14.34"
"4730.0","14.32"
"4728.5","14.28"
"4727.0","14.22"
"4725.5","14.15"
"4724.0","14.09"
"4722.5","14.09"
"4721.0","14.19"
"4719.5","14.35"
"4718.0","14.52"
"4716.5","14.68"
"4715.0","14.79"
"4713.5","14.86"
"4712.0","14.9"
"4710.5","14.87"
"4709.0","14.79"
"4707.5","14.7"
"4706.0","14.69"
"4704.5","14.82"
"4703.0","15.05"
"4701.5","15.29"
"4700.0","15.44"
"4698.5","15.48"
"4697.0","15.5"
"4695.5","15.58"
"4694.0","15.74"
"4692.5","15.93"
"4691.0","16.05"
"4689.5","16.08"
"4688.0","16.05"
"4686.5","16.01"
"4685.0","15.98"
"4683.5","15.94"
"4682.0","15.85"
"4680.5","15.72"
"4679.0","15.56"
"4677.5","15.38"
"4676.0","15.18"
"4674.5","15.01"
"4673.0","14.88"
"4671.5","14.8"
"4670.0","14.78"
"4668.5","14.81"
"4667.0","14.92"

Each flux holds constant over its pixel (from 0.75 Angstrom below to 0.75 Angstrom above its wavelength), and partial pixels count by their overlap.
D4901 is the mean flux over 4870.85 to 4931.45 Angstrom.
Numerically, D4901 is 13.7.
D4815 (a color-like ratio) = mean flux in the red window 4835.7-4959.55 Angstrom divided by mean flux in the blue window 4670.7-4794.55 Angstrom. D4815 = 1.44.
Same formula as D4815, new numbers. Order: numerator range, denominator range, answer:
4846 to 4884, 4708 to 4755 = 2.35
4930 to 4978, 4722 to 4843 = 1.41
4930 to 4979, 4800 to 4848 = 1.42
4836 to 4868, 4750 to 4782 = 2.55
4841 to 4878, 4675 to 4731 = 2.27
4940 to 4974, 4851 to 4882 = 0.60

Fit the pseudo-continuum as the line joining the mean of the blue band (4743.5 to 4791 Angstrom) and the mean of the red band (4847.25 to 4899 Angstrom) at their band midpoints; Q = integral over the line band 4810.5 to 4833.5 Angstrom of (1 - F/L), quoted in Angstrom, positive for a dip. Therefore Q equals 7.7 Angstrom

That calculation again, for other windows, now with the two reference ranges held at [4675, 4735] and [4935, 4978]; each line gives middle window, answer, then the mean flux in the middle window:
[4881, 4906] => 7.2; 13.9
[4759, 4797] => 5.4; 14.4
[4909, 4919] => 3.3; 13.3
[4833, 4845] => 3.0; 13.7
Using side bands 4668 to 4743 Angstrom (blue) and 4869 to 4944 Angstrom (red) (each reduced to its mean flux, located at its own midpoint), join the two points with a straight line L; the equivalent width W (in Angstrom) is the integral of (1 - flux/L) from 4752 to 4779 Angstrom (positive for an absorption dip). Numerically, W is 0.1 Angstrom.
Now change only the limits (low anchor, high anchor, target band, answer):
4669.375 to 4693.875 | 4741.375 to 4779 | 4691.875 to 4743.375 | 1.08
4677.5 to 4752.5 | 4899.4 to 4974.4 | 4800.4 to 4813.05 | 1.36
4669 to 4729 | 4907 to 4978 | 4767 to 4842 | 9.53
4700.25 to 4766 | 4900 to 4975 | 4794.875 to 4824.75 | 2.69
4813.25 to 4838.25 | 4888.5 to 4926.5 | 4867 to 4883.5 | -2.03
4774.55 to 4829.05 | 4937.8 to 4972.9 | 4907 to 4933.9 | 9.43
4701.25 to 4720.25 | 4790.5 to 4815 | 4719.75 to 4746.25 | 0.65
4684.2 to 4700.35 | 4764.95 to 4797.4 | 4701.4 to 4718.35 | 0.78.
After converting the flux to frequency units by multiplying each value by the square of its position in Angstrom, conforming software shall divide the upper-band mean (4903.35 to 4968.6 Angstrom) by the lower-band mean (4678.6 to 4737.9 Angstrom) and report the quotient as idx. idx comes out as 1.4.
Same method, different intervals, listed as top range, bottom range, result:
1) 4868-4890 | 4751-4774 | 1.04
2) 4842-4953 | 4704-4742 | 1.52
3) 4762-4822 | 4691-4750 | 1.01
